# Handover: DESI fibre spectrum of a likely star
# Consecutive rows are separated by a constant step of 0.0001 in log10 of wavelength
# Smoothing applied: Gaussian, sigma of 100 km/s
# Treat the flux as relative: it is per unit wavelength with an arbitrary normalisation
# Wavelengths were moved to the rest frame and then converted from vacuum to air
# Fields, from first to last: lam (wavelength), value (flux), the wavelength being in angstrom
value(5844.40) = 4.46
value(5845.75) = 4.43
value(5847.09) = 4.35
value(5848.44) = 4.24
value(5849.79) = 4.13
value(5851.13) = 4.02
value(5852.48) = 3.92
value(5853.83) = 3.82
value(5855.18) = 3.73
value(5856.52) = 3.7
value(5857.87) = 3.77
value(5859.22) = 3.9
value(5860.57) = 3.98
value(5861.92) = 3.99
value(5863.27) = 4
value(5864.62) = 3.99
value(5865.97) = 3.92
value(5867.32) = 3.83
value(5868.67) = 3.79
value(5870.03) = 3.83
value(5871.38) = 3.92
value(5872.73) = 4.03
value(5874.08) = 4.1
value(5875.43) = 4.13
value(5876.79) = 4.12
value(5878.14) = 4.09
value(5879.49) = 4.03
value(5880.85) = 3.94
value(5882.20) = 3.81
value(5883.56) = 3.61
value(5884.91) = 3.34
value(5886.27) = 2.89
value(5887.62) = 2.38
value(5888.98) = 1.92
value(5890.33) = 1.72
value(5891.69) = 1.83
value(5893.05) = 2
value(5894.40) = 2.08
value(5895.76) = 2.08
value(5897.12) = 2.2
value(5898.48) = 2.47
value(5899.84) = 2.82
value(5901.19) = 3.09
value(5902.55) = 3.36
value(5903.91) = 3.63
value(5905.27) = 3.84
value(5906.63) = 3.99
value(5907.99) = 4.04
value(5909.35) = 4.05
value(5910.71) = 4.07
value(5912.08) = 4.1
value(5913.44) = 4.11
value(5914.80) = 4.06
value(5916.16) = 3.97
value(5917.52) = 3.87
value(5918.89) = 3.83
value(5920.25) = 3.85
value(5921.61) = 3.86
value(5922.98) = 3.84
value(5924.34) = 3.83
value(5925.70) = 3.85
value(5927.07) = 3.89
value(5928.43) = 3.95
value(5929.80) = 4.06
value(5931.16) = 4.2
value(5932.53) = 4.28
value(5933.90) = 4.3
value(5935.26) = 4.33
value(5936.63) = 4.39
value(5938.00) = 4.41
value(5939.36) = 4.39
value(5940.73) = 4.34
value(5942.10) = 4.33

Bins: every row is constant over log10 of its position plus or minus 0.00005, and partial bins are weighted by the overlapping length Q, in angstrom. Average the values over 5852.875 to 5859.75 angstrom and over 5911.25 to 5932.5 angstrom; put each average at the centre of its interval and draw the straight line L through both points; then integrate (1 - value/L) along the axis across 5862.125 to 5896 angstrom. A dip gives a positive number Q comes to 4.3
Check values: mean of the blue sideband 3.79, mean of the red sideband 3.96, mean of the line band 3.36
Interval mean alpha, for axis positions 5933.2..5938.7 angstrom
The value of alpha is 4.36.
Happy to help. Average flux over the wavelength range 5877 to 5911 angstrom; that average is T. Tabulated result 3.09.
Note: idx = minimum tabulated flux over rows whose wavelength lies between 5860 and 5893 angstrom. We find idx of 1.72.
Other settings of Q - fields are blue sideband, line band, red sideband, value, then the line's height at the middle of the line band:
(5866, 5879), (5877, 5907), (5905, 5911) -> 7.7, 3.99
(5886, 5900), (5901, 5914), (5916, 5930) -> -3.7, 3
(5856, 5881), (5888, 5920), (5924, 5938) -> 6.9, 4.05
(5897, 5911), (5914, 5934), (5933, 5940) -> 0.2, 4.01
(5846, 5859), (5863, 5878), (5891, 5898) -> -4.0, 3.15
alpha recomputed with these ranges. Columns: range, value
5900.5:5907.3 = 3.58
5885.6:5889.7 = 2.39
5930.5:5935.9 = 4.28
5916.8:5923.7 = 3.85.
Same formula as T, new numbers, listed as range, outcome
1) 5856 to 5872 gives 3.88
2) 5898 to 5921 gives 3.73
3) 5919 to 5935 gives 4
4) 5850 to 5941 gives 3.66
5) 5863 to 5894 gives 3.42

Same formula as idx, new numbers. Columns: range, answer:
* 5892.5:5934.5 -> 2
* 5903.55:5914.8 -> 3.63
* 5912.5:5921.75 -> 3.83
